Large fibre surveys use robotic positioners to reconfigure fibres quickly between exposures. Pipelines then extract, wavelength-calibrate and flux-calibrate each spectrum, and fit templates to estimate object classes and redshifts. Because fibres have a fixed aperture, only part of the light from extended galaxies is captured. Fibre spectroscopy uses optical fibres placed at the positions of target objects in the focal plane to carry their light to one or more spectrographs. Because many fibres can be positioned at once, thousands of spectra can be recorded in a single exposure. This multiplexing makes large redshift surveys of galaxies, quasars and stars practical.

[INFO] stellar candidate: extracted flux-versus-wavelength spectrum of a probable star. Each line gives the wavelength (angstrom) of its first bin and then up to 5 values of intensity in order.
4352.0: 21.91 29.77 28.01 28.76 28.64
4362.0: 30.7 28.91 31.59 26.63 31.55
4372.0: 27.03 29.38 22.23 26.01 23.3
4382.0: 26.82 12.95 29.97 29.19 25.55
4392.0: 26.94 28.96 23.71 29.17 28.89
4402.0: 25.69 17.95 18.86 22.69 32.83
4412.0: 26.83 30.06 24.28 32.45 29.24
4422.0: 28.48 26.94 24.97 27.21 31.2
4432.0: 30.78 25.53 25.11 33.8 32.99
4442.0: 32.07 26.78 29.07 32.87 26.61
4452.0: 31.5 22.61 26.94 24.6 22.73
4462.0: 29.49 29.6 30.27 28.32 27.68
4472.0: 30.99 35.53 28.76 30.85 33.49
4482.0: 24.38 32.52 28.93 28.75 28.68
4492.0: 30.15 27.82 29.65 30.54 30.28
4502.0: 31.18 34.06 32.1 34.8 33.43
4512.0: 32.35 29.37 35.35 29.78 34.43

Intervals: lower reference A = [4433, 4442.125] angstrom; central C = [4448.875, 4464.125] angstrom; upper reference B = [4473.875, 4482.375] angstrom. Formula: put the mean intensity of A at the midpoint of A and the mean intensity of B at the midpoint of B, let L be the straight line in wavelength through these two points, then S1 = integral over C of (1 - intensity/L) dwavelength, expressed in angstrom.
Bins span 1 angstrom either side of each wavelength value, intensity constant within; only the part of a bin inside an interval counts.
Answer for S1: 1.7 angstrom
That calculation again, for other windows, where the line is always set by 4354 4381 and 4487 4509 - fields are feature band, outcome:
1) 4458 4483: 0.83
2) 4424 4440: 0.42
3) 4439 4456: 0.28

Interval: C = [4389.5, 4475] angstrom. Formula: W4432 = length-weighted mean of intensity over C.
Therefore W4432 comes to 27.9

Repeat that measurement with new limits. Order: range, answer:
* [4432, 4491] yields 29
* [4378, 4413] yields 25.3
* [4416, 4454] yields 29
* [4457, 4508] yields 29.8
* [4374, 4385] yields 22.9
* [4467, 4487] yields 30.1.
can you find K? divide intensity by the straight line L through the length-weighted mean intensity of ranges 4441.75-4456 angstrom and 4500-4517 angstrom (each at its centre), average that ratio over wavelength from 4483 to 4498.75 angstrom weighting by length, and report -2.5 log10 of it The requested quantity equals 0.06 mag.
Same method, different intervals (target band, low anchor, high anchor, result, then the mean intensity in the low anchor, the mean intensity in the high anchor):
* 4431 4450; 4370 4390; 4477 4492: -0.07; 25.5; 29.7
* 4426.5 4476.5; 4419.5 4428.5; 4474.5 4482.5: -0.01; 27.3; 30.1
